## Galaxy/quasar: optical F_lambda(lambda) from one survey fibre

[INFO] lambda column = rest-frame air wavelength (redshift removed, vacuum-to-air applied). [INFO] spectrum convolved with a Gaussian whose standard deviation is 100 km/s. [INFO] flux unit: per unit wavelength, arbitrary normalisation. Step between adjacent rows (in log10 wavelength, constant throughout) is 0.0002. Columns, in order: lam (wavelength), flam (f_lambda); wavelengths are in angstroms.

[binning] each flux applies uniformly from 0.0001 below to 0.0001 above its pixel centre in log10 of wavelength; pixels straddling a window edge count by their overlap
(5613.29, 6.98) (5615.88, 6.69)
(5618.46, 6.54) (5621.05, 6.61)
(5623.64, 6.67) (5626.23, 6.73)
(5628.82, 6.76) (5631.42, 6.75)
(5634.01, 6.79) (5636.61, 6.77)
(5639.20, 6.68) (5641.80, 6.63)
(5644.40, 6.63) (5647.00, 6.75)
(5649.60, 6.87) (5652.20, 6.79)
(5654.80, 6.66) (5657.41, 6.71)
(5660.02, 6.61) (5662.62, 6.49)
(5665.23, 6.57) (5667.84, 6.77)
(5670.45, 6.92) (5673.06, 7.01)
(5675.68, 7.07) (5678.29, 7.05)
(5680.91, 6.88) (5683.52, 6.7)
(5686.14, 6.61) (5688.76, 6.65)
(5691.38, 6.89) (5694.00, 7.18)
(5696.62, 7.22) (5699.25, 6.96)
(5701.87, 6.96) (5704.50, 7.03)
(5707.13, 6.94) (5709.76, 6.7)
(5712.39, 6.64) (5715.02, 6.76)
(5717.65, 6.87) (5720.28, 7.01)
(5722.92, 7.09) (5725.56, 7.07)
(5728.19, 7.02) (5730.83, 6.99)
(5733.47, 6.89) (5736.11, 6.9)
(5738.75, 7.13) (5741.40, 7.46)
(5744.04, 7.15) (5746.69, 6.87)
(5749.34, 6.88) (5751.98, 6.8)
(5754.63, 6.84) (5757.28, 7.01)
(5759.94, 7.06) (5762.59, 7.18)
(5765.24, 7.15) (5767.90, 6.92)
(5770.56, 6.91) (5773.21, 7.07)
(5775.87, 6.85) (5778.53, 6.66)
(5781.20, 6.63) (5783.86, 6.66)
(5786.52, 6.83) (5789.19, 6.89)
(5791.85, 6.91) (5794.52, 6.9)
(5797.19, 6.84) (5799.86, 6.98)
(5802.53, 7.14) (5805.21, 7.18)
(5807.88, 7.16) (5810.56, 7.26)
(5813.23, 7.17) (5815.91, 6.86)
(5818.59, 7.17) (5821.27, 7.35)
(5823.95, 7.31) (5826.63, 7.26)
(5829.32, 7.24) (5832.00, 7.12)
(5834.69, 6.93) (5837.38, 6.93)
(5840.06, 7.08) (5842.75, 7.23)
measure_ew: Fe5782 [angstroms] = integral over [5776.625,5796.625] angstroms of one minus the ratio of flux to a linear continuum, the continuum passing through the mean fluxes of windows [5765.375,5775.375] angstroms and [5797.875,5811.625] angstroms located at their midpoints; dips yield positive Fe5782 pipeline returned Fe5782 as 0.7 angstroms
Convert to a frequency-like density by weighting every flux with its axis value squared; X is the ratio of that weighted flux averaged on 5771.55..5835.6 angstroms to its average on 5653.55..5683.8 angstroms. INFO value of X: 1.1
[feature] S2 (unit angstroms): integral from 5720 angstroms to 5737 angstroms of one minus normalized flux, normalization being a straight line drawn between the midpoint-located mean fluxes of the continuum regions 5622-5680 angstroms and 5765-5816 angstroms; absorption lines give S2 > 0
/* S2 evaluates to -0.3 angstroms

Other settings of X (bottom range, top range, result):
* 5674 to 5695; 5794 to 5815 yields 1.07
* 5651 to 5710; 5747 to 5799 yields 1.04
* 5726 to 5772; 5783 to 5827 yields 1.03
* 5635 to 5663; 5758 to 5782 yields 1.08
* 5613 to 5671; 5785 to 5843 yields 1.12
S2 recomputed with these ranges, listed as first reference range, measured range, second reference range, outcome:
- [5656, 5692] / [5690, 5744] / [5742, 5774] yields -0.78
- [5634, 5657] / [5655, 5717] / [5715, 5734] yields 0.17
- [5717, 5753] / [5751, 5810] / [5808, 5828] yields 1.43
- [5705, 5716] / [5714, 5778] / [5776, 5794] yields -2.03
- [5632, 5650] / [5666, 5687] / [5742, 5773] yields -0.20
